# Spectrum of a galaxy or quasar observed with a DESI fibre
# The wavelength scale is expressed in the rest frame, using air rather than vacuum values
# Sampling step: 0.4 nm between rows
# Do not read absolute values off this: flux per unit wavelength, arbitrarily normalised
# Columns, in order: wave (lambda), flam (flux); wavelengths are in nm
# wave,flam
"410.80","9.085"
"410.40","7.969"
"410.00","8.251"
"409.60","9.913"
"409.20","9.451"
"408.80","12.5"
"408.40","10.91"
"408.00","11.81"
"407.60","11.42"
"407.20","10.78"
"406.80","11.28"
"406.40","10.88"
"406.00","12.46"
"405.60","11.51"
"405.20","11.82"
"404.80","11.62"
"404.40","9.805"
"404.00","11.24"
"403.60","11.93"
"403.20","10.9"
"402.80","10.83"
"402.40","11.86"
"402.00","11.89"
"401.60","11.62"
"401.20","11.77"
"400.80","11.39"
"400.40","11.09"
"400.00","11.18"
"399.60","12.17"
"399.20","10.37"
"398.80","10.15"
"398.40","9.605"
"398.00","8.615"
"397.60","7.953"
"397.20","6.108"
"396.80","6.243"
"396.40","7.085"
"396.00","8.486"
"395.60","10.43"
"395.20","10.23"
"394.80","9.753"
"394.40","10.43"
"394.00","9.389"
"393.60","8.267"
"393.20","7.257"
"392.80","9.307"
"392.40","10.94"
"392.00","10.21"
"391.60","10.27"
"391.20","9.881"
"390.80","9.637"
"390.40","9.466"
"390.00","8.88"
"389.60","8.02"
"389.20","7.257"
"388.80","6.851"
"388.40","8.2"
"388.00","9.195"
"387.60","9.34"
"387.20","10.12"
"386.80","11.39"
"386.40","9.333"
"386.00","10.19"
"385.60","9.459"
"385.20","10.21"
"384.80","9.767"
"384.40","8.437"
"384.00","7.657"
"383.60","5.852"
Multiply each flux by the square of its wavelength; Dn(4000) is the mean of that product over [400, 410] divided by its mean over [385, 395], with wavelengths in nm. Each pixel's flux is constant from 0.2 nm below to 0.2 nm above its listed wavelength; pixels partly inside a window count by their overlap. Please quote 1.30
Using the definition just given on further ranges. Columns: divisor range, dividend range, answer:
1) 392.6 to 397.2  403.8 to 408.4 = 1.38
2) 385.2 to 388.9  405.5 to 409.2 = 1.34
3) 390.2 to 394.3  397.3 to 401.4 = 1.13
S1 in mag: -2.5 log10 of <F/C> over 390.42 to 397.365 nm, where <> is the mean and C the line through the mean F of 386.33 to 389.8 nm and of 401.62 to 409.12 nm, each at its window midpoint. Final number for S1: 0.07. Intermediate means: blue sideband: 8.84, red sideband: 11.4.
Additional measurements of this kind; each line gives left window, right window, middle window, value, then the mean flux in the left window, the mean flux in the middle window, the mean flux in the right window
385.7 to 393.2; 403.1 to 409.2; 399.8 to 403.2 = -0.06 mag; 9.31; 11.4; 11.3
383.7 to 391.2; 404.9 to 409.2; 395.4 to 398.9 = 0.24 mag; 9.06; 8.24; 11.4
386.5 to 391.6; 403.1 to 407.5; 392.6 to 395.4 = 0.06 mag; 9.07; 9.23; 11.3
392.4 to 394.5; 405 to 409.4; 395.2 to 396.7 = 0.09 mag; 9.05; 8.71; 11.3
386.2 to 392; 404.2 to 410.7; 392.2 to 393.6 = 0.05 mag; 9.17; 9.04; 10.7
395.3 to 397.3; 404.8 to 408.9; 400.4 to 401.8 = -0.21 mag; 7.88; 11.5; 11.5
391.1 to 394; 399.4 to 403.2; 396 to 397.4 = 0.47 mag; 9.43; 6.77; 11.5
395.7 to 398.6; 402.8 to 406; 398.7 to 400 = -0.23 mag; 7.82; 11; 11.3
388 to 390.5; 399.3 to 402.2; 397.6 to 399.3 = 0.15 mag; 8.14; 9.44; 11.5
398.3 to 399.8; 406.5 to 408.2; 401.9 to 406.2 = -0.04 mag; 10.6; 11.4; 11.3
